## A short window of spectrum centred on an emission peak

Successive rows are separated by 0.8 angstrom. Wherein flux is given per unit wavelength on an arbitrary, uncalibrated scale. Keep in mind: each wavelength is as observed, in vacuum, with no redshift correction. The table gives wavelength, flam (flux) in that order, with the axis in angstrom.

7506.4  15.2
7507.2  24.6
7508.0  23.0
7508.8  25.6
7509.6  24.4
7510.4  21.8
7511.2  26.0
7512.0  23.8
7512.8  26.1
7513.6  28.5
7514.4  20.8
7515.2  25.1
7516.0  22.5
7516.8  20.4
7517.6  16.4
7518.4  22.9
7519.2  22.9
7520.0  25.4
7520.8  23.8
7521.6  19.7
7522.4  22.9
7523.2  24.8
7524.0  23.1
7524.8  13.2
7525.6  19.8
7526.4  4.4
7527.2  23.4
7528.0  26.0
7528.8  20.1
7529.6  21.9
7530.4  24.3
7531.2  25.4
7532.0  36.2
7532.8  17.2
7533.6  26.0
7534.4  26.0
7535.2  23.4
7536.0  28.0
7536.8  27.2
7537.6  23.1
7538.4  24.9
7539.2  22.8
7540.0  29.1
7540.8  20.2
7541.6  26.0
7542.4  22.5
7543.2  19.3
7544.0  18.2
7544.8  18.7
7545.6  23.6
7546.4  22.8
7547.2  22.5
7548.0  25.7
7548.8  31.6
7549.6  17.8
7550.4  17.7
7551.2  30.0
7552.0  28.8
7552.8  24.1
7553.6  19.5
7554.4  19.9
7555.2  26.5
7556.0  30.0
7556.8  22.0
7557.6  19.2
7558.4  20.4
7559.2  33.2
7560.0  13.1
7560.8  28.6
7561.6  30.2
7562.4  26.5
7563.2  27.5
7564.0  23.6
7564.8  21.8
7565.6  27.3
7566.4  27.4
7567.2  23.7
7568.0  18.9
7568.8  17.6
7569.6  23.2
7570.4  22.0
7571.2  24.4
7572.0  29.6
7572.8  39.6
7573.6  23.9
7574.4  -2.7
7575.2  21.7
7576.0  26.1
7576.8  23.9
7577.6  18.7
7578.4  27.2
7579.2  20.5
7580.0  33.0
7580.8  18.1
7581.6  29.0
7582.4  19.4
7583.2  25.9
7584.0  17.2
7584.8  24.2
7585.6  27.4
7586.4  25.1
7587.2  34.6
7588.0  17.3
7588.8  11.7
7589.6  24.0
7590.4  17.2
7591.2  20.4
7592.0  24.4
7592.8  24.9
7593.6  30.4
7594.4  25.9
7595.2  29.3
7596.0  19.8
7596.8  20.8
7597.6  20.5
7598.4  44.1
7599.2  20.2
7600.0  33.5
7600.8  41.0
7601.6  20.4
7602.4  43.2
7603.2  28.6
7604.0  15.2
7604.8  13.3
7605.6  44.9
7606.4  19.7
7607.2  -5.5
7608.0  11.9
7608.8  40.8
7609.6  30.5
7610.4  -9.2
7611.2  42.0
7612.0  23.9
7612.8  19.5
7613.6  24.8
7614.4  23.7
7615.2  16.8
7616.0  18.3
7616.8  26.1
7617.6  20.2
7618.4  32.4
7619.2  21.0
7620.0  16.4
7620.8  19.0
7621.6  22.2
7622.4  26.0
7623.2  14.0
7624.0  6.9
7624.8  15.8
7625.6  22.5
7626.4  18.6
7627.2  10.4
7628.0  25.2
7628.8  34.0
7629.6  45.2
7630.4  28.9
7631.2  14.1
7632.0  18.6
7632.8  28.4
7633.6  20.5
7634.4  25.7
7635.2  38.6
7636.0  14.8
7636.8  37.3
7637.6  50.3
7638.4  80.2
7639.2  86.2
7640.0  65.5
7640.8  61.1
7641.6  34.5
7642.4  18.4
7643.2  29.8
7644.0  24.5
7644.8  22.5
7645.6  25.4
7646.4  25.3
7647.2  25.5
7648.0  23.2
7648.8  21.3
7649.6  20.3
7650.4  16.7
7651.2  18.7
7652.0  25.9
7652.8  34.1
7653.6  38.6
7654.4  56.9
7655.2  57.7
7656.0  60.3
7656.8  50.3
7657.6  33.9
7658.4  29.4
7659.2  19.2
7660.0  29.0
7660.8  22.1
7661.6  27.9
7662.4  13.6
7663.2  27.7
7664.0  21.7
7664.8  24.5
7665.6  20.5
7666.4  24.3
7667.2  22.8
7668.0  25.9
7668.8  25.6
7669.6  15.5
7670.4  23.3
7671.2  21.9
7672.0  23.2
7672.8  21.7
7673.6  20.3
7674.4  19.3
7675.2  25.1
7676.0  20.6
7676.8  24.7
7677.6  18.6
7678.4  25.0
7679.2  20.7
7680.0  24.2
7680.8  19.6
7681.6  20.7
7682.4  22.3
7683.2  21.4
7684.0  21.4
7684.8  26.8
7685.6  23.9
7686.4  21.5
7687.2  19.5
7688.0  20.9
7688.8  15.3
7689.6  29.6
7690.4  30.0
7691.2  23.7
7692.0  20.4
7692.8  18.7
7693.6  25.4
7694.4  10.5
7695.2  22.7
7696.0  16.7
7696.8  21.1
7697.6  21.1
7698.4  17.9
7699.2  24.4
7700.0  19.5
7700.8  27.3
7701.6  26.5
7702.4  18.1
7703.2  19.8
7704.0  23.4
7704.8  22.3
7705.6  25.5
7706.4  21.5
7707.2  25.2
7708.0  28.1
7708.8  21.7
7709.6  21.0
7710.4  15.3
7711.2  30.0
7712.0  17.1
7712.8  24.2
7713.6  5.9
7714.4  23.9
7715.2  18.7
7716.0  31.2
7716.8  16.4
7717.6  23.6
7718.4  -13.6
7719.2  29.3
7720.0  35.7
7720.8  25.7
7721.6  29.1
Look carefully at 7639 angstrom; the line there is [S II] 6716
